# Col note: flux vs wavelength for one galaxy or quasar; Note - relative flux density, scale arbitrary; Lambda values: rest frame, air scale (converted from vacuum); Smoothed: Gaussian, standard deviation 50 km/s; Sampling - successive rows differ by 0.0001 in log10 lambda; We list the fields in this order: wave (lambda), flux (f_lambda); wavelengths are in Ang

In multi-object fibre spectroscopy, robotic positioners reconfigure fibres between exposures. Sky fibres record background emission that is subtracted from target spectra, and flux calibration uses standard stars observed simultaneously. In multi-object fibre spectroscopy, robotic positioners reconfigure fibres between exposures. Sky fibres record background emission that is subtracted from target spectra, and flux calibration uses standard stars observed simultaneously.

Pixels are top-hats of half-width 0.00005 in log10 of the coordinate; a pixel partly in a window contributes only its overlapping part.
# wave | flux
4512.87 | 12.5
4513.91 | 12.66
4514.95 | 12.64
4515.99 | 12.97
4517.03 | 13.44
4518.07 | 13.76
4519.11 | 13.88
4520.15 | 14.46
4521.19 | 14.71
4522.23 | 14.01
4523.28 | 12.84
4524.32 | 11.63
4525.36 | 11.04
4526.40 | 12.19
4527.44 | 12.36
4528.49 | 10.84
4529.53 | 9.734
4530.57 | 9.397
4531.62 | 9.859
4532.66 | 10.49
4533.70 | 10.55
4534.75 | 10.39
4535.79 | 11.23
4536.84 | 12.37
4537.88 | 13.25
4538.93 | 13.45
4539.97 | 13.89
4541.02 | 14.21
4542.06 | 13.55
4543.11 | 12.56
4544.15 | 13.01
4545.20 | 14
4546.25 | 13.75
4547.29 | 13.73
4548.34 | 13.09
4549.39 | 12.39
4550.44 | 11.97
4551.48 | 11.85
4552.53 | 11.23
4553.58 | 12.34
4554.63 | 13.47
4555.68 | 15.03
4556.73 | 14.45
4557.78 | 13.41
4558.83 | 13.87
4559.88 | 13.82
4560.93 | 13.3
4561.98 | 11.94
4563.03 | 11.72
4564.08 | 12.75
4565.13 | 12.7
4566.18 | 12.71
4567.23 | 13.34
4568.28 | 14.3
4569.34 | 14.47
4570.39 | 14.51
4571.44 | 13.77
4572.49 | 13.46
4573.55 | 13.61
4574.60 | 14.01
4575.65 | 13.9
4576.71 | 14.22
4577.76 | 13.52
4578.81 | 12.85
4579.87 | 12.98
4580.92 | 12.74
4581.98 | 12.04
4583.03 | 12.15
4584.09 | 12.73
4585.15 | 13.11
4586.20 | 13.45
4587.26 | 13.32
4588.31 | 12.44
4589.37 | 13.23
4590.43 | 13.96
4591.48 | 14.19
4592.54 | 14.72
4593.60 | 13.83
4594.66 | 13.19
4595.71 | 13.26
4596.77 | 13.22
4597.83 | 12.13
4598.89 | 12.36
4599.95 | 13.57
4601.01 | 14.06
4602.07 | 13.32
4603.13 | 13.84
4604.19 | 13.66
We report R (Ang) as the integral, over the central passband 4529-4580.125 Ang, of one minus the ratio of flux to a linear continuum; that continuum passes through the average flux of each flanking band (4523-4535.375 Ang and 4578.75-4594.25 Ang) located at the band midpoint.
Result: -4.0 Ang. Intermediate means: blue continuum 10.9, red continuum 13.2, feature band 12.9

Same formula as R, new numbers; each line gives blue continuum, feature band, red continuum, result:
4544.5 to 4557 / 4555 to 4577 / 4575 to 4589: -0.87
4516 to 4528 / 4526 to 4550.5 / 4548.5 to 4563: 1.59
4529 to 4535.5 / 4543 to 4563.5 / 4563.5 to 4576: -1.71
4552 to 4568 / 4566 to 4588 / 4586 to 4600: -0.29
